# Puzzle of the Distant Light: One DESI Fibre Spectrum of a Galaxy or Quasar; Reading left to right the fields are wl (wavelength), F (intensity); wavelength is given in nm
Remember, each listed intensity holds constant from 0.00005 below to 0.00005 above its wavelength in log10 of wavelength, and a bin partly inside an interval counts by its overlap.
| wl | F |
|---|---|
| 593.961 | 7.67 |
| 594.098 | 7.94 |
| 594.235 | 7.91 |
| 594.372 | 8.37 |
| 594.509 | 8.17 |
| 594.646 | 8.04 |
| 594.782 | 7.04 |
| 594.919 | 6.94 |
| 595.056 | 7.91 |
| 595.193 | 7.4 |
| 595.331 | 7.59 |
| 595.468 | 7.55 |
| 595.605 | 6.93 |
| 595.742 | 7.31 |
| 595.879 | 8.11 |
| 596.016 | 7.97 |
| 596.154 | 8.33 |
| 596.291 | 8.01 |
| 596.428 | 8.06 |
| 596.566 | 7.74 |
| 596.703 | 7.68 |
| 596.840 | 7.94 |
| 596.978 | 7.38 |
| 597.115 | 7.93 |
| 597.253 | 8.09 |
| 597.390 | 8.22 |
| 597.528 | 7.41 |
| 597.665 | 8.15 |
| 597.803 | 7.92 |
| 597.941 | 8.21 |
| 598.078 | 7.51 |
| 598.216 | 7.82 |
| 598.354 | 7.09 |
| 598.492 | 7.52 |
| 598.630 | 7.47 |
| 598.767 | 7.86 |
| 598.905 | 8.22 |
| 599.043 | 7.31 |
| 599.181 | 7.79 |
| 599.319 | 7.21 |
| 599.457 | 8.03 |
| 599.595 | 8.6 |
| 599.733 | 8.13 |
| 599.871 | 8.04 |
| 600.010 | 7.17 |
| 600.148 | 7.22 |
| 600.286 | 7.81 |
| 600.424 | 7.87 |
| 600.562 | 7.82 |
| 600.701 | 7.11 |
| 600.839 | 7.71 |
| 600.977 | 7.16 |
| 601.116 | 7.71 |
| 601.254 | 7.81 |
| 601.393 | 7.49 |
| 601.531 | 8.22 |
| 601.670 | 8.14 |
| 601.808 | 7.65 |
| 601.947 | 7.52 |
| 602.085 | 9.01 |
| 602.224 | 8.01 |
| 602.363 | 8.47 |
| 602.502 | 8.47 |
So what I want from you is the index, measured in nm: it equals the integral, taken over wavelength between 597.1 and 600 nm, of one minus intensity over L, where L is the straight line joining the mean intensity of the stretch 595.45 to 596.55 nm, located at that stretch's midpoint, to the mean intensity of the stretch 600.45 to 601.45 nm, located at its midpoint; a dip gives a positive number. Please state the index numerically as -0.06 nm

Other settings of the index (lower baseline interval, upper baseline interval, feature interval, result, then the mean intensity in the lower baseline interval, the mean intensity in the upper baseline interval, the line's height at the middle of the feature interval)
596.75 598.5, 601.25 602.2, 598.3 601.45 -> 0.095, 7.79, 7.99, 7.9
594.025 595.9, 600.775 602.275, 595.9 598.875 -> -0.043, 7.65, 7.86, 7.72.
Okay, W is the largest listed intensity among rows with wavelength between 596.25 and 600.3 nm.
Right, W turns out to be 8.6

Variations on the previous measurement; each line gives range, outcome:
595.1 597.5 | 8.33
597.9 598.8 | 8.21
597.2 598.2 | 8.22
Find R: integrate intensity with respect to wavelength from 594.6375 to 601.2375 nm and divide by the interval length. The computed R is 7.71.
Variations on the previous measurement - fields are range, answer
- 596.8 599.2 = 7.77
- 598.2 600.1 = 7.72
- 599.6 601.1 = 7.65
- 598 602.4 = 7.76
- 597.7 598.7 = 7.67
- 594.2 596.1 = 7.66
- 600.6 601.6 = 7.61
